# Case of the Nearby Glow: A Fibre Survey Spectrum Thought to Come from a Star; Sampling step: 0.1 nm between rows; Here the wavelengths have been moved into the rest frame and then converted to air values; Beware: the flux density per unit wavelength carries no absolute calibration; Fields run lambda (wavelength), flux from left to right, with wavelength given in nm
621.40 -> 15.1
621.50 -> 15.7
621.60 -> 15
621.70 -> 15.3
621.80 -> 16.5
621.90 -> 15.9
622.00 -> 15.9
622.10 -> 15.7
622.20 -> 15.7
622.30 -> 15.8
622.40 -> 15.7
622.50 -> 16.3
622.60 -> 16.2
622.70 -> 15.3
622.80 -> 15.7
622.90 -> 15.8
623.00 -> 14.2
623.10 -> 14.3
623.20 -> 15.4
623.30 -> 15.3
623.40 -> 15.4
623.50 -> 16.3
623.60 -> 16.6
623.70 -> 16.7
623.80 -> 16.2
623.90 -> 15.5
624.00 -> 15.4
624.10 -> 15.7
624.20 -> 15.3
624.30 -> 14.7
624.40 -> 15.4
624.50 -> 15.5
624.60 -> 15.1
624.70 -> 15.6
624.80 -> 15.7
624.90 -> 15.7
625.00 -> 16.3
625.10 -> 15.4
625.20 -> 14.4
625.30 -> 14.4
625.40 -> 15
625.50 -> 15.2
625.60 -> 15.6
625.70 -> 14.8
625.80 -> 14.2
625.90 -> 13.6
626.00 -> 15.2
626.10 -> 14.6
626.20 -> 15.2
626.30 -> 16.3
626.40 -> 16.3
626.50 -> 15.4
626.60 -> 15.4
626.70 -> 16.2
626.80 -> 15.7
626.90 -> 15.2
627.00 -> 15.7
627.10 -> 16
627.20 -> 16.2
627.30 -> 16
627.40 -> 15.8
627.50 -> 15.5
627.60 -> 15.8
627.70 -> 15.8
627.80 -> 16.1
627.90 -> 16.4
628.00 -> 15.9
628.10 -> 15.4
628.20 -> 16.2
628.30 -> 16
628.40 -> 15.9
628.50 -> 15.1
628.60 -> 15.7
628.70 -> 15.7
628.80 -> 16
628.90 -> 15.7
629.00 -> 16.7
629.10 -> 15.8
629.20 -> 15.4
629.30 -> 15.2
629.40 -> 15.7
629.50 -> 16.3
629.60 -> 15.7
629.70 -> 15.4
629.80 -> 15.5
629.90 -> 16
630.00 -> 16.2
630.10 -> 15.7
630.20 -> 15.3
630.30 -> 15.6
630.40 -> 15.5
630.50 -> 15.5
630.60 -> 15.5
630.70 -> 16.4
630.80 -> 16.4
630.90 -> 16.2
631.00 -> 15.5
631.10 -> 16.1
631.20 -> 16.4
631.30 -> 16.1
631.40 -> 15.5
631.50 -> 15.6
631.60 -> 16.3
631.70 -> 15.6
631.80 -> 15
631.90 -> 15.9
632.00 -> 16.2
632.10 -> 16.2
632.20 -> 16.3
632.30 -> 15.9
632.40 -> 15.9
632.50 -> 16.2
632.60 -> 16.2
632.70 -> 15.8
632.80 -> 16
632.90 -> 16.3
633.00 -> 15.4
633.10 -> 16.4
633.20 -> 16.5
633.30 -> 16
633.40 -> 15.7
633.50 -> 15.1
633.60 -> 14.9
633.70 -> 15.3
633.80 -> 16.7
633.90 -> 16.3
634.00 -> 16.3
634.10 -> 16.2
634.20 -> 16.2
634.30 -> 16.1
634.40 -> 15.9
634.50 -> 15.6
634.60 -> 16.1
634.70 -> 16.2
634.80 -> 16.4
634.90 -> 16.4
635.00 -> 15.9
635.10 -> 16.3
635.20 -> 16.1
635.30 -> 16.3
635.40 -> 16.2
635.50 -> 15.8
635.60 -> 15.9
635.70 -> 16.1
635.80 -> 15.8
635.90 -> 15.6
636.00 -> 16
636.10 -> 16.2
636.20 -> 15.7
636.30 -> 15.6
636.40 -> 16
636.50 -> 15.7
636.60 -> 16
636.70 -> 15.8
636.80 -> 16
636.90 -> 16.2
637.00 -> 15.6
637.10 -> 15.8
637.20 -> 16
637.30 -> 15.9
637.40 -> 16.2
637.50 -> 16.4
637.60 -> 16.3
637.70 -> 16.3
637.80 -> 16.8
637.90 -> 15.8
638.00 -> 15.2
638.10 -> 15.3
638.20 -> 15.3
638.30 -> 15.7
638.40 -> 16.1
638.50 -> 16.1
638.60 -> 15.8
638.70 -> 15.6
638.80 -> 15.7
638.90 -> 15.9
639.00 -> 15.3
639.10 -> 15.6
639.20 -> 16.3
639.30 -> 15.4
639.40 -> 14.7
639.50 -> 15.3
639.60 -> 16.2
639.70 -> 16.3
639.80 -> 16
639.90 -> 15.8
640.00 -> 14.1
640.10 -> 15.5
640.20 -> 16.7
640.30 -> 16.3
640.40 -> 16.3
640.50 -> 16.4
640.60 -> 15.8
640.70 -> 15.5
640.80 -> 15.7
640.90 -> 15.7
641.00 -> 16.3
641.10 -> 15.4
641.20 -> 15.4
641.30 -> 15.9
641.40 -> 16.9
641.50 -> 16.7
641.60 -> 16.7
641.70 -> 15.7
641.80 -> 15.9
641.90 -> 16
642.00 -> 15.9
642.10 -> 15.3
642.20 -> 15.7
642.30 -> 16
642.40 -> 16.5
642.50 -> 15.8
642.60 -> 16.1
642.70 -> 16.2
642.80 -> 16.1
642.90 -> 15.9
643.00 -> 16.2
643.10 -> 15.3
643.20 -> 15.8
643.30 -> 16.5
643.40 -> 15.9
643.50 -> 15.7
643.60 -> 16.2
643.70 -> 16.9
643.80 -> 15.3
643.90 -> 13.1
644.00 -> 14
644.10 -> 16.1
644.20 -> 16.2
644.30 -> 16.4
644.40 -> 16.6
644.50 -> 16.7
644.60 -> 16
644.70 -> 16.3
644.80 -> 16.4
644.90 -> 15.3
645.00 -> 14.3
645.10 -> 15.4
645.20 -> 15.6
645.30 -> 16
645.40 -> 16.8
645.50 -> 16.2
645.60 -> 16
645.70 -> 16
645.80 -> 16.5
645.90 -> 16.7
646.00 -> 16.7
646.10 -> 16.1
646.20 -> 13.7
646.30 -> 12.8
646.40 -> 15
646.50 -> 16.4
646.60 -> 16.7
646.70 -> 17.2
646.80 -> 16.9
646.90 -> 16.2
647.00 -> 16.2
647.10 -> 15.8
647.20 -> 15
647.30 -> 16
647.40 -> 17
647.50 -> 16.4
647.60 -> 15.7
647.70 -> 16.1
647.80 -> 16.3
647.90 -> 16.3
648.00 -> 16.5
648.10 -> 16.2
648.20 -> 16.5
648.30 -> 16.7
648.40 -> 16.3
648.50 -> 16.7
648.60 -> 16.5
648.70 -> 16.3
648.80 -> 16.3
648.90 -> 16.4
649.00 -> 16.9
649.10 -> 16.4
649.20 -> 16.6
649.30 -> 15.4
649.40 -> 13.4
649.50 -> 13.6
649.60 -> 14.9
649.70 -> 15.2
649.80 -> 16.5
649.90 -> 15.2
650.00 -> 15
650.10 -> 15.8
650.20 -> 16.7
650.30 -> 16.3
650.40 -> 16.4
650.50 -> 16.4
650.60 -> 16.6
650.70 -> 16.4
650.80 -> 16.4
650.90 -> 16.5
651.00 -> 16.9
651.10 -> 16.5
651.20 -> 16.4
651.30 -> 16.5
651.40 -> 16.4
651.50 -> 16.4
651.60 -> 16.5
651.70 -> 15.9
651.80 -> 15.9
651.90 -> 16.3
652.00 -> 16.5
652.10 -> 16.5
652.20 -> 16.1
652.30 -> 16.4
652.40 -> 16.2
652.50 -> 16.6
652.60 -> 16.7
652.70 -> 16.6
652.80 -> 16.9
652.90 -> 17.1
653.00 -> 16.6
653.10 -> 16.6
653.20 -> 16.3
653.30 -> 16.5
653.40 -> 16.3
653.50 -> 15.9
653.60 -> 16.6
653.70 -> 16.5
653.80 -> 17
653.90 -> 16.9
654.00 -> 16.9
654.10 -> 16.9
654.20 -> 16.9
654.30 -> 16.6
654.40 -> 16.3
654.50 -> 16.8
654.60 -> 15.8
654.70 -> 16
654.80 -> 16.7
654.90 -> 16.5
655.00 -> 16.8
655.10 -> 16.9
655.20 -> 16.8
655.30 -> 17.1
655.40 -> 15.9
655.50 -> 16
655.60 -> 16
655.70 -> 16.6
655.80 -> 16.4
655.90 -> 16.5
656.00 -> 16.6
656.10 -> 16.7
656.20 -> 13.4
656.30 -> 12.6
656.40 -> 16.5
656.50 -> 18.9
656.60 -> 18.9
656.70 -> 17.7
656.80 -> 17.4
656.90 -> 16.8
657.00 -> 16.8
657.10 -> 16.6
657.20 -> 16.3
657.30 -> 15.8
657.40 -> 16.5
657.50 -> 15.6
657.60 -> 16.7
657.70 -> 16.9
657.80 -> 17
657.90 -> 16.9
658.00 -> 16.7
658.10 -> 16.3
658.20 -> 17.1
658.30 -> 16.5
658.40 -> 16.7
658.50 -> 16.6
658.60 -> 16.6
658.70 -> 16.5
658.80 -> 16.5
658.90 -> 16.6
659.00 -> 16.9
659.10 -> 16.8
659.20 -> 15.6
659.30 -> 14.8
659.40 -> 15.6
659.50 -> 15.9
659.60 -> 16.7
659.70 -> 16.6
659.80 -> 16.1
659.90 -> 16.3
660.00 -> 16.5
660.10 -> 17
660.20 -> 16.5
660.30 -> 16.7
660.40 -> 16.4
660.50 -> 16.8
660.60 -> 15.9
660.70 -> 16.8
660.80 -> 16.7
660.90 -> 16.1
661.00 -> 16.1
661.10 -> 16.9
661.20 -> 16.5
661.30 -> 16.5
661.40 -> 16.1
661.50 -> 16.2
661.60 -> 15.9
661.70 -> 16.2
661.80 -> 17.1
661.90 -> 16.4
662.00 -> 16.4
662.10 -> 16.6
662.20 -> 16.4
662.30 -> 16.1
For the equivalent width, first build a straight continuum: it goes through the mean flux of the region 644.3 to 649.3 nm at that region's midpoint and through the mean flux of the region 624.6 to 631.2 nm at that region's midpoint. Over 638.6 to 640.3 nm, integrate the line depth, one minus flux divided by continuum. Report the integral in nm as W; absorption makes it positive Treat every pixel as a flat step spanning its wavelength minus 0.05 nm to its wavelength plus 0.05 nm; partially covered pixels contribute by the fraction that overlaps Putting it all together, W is 0.03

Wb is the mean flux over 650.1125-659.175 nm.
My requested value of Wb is 16.5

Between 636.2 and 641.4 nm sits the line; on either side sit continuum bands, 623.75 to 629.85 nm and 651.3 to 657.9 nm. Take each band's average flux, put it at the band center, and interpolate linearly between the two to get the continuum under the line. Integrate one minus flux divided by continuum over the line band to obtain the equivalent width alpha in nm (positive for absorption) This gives 0.042 nm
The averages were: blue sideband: 15.6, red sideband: 16.5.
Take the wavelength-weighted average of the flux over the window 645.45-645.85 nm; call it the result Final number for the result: 16.2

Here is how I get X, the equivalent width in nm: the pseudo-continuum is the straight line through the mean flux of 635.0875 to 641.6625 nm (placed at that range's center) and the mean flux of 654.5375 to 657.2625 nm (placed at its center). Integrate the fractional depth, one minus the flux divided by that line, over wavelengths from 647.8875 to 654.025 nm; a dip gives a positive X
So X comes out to 0.02 nm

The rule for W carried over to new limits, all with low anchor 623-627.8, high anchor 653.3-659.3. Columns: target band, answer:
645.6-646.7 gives 0.03 nm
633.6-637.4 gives -0.04 nm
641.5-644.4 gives 0.04 nm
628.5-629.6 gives -0.01 nm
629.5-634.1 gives -0.06 nm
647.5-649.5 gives 0.02 nm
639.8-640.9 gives 0.01 nm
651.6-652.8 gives 0.00 nm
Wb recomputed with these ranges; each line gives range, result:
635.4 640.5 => 15.8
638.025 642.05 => 15.8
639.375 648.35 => 15.9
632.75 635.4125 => 16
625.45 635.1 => 15.8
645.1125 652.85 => 16.1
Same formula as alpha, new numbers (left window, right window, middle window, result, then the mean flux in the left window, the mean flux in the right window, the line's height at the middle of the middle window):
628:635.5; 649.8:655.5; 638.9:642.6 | 0.06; 15.9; 16.4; 16.1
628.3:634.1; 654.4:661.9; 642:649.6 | 0.12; 15.9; 16.5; 16.2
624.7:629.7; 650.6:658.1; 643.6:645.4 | 0.05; 15.6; 16.5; 16.2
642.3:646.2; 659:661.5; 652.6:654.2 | -0.05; 15.9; 16.3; 16.2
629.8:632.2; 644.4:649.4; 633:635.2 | -0.02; 15.9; 16.1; 15.9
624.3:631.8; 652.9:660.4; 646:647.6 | 0.03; 15.6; 16.5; 16.2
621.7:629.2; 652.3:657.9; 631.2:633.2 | -0.02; 15.6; 16.5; 15.8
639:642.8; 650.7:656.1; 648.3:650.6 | 0.06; 15.9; 16.5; 16.3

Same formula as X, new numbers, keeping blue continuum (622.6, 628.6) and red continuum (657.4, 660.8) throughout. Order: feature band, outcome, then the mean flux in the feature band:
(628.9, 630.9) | -0.02 nm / 15.8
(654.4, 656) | -0.01 nm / 16.5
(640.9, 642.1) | 0.00 nm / 16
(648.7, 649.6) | 0.03 nm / 15.6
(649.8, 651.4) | -0.01 nm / 16.3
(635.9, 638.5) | -0.01 nm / 15.9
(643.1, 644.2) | 0.03 nm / 15.6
